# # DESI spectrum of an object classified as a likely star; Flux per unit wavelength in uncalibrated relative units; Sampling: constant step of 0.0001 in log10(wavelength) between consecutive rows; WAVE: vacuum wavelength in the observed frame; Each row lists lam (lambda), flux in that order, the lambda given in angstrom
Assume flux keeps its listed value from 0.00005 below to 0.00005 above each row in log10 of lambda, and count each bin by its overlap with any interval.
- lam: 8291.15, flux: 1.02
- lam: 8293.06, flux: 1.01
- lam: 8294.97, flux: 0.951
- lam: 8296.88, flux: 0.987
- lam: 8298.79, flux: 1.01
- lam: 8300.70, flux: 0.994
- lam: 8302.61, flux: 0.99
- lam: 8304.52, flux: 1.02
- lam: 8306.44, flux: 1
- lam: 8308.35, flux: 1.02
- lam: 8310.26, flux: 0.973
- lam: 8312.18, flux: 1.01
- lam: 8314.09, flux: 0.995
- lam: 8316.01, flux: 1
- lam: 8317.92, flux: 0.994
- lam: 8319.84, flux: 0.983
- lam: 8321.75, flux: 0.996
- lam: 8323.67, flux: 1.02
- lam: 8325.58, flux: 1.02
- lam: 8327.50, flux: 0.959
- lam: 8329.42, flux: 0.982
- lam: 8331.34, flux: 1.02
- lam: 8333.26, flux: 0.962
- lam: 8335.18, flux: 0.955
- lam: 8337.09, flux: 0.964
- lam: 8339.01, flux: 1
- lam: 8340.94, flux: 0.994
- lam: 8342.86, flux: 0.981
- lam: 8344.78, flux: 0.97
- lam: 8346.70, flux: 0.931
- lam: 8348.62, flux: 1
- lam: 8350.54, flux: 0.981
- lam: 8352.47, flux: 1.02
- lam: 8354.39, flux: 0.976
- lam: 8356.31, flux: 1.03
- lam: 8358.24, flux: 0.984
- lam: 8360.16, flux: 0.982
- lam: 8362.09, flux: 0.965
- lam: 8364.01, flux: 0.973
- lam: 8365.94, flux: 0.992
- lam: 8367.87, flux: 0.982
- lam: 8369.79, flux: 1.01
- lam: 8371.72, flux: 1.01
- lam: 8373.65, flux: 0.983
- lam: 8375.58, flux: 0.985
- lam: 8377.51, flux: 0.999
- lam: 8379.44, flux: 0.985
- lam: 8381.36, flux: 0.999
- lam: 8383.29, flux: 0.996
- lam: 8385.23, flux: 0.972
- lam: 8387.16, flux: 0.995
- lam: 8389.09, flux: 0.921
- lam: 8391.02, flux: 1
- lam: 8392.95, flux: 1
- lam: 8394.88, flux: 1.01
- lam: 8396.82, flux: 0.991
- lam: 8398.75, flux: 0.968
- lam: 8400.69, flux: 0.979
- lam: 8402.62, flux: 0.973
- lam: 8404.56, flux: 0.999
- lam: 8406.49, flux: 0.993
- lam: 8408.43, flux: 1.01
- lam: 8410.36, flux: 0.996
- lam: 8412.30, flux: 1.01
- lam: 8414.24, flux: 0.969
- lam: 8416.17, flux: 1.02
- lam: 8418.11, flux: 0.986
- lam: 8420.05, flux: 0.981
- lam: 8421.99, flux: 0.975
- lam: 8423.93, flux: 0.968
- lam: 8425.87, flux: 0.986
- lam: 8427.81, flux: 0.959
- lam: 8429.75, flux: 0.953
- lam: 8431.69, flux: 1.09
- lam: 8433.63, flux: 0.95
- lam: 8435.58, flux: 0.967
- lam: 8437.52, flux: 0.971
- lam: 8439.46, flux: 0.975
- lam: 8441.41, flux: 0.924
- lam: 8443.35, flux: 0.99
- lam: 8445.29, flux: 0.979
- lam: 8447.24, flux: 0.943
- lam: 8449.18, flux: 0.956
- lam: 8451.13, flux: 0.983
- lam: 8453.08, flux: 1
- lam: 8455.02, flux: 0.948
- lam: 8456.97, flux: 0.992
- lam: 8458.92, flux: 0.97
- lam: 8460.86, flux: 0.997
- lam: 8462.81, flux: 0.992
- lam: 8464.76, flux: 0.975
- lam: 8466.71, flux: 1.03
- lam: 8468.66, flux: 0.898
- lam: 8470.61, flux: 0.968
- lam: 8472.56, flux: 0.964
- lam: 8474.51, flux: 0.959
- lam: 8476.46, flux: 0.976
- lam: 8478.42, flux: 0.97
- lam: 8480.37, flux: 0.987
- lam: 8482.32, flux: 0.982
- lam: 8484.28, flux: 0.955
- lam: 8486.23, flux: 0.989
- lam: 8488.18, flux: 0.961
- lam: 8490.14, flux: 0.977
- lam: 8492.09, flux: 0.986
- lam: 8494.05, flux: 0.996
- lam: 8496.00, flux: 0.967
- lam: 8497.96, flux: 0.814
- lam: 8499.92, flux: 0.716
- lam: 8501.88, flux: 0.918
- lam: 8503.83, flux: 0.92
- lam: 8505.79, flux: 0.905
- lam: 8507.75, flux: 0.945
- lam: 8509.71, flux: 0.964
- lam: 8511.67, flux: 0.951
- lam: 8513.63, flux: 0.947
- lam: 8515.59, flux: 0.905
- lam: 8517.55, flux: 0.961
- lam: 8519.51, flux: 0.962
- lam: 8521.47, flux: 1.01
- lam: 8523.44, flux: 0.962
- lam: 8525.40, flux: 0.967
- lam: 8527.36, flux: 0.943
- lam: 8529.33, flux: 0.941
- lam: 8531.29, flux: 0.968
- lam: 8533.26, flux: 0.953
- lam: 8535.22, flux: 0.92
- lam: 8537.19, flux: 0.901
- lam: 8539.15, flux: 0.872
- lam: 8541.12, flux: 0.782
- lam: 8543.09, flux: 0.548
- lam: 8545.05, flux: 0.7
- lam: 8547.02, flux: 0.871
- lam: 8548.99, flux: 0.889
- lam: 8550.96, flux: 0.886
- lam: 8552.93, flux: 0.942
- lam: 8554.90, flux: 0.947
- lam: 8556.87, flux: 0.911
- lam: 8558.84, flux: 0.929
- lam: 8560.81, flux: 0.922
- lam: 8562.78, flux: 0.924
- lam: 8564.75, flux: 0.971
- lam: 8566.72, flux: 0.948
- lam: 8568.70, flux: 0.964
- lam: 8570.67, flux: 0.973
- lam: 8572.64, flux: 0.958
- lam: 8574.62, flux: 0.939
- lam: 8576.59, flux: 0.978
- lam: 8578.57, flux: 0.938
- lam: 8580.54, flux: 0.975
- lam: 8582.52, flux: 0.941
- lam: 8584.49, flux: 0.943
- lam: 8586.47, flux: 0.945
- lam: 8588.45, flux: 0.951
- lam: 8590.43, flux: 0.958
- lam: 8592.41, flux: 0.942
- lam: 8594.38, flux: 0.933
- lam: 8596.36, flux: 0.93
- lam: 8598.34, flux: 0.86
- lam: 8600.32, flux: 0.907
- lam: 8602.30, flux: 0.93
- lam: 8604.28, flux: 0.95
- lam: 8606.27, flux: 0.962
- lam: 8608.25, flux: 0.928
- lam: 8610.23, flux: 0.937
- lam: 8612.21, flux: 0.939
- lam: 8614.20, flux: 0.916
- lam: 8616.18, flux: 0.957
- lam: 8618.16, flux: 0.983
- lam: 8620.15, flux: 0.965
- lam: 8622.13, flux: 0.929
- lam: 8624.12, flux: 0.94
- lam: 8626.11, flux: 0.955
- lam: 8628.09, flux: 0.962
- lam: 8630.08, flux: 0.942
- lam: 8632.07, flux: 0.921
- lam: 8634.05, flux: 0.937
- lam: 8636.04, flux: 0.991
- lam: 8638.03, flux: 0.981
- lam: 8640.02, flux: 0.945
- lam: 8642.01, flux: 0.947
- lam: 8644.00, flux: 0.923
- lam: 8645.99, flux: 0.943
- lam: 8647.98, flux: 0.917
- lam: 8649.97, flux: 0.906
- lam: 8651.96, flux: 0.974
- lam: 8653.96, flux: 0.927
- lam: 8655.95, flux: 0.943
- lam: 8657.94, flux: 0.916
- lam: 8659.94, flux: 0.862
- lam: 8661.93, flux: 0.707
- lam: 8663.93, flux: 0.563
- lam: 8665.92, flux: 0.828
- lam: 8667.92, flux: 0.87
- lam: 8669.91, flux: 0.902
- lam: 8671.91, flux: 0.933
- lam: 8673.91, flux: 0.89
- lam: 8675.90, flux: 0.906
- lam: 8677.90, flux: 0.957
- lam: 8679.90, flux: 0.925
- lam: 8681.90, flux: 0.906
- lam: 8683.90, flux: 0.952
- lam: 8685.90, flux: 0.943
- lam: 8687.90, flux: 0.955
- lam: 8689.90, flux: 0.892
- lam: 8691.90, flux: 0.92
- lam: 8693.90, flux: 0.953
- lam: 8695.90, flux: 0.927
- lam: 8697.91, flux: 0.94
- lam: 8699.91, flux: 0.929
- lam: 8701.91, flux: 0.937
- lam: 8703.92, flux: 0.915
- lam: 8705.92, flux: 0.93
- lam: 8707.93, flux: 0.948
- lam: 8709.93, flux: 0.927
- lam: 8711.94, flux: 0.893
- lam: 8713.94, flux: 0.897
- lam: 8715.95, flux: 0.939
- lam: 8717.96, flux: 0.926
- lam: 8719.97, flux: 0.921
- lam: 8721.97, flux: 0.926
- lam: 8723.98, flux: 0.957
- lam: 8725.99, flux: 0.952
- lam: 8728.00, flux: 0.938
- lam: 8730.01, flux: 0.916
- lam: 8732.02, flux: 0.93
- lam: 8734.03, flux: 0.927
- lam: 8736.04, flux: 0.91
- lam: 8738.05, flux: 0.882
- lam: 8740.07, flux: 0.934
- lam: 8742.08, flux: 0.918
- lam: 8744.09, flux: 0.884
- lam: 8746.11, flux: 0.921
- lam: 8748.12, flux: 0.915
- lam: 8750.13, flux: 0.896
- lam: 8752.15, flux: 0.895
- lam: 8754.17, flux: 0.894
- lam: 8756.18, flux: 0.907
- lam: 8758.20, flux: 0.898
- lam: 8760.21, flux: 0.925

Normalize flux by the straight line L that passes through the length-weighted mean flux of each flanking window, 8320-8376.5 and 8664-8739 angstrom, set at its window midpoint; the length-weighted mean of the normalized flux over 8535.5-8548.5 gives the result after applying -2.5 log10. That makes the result 0.20 mag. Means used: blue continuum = 0.987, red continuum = 0.917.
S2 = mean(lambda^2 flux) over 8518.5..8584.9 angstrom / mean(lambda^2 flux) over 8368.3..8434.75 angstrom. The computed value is 1.0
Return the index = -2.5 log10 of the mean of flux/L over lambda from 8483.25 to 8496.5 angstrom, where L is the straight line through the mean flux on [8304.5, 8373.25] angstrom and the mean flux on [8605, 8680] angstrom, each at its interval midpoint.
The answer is -0.03 mag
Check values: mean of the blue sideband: 0.99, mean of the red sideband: 0.916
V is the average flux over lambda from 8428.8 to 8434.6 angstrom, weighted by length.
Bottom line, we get 0.998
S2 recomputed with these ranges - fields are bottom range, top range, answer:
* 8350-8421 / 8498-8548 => 0.93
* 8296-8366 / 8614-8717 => 1.00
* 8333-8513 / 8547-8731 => 1.00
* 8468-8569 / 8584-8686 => 1.02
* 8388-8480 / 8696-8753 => 1.01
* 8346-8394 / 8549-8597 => 1.00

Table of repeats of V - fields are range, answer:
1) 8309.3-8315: 0.993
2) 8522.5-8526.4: 0.966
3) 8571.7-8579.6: 0.953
